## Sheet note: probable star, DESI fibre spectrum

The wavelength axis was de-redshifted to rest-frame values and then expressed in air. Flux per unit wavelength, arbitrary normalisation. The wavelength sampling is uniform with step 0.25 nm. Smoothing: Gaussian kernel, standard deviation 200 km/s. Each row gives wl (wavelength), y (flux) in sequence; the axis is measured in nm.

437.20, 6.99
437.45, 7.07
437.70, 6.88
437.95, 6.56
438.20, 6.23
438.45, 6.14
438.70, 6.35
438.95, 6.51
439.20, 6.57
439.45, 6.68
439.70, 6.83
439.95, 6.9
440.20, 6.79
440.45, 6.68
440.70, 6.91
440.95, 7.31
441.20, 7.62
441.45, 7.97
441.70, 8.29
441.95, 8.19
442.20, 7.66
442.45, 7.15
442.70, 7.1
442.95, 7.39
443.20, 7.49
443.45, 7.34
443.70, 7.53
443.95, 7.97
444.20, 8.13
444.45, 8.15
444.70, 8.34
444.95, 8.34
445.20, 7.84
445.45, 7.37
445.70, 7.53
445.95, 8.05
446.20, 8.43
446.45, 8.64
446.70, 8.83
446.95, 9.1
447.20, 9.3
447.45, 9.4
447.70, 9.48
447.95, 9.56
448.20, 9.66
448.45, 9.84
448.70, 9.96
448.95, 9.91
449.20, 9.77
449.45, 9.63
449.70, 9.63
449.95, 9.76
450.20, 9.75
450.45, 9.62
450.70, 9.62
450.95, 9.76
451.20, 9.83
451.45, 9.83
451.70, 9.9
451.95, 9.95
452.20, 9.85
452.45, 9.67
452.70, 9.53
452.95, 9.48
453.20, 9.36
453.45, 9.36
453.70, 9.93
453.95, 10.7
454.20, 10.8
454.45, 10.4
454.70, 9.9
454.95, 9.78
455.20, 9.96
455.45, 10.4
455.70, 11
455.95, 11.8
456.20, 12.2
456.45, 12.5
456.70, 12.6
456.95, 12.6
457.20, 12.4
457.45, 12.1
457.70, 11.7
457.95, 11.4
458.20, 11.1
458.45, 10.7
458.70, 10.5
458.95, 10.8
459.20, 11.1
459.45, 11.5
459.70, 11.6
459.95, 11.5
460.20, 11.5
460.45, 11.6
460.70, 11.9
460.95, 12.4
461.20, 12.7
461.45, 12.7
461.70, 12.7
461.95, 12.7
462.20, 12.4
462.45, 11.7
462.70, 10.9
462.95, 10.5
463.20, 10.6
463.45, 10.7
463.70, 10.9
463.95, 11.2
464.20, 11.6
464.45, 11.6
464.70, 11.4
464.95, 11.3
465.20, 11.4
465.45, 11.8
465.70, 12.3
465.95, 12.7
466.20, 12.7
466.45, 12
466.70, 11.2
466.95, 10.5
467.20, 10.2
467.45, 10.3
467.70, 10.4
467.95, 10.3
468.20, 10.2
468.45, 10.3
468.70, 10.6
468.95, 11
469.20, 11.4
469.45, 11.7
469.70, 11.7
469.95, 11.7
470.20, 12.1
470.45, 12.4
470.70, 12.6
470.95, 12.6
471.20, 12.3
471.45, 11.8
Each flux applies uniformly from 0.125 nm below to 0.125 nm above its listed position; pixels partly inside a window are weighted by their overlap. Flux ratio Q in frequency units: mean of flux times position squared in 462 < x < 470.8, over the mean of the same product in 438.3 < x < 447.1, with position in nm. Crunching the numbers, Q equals 1.66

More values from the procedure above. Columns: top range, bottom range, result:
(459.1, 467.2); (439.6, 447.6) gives 1.62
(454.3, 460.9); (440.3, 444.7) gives 1.60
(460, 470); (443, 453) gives 1.36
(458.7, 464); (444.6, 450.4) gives 1.36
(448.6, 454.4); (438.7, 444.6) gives 1.40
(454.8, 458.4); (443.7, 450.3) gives 1.35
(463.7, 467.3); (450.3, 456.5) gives 1.20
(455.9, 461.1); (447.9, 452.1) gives 1.24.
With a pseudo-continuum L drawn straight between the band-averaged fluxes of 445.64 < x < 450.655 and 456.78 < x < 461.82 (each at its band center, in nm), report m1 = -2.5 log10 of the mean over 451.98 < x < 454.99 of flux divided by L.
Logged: 0.06 mag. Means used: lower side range 9.32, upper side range 11.7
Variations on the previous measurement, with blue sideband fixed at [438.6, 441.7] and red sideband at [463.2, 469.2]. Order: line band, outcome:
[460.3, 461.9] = -0.19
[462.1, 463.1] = -0.08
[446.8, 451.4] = -0.15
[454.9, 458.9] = -0.18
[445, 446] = 0.02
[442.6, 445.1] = -0.03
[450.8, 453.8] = -0.09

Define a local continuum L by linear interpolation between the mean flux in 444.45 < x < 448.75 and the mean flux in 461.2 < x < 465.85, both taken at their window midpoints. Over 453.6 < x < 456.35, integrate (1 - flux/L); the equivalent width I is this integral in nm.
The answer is -0.13 nm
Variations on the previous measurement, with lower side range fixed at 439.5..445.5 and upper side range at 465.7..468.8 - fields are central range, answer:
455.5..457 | -0.402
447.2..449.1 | -0.302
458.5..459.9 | -0.172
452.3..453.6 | -0.071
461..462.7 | -0.351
